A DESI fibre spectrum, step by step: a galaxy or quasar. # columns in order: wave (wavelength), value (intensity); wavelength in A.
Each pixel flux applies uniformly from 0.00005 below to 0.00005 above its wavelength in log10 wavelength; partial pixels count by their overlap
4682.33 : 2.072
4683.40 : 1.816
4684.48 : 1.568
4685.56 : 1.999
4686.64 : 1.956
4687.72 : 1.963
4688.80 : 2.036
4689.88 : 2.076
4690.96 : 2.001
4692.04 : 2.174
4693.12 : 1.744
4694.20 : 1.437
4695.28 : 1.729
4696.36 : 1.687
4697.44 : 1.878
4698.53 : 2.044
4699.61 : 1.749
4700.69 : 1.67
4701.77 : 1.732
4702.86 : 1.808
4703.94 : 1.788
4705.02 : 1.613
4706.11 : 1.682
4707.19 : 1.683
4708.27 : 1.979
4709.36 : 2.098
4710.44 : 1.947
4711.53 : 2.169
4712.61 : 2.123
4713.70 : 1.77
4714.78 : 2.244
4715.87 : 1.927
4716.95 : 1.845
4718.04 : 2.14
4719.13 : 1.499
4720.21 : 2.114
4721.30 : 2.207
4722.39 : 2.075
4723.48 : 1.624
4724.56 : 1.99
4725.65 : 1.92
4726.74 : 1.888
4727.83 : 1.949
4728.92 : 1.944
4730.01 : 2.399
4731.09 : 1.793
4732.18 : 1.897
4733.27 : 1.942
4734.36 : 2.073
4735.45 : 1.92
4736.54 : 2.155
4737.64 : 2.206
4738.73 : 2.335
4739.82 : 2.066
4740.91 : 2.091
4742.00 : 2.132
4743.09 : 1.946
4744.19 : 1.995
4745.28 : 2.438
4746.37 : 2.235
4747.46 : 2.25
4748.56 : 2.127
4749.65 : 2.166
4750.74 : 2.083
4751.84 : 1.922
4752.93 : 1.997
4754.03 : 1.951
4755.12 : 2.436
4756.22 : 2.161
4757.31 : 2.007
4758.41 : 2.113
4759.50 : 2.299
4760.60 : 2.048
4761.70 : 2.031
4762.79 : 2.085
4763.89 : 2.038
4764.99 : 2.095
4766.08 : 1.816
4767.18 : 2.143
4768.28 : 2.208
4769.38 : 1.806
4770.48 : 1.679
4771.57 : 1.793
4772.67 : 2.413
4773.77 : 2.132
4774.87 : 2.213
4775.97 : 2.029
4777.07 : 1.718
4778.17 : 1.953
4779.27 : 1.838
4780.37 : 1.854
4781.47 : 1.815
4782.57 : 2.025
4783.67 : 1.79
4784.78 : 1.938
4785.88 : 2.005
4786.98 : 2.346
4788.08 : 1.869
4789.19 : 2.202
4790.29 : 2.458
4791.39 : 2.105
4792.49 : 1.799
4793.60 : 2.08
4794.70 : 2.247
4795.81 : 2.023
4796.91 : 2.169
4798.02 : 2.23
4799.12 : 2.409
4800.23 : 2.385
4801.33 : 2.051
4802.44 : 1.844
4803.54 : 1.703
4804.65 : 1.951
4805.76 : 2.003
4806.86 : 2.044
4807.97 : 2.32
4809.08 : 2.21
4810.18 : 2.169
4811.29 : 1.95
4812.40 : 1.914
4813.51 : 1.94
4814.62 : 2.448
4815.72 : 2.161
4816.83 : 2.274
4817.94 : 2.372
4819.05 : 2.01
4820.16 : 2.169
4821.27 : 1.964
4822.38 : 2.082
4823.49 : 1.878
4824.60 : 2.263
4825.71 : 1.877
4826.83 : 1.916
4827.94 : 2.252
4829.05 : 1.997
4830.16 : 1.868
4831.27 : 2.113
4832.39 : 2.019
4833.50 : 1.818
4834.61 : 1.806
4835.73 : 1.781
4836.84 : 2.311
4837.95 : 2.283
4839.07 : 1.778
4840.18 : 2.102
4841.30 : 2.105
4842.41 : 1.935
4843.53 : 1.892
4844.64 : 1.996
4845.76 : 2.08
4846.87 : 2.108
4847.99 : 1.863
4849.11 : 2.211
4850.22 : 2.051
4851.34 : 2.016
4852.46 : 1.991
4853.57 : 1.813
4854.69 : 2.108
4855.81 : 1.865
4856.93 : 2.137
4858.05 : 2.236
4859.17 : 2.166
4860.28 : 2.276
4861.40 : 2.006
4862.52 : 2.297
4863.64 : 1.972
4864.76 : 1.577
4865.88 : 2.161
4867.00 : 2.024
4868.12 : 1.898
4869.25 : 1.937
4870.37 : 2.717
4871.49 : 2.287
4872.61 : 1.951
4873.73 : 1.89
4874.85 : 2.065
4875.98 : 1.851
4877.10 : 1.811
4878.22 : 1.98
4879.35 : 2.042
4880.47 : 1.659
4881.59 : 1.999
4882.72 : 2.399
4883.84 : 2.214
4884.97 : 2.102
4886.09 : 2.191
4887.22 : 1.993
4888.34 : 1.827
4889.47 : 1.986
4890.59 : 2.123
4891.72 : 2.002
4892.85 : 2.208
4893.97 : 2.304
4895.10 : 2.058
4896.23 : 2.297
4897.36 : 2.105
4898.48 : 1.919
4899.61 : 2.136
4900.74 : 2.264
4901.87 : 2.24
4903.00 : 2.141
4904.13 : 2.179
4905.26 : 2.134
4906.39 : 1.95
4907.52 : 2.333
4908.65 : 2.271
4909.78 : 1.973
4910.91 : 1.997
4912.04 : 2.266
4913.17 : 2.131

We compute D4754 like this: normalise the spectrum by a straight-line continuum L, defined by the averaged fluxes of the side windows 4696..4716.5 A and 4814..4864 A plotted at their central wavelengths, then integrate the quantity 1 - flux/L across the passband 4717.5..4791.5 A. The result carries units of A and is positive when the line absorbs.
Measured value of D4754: -3.9 A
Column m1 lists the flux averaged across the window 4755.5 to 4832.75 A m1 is 2.06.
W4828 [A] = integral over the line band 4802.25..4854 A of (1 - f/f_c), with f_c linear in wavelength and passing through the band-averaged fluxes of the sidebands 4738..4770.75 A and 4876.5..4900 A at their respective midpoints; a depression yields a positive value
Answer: 1.0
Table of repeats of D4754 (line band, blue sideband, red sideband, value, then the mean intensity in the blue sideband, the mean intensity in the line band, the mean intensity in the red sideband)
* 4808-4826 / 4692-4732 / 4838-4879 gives -1.1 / 1.89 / 2.12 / 2.03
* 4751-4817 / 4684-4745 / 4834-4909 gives -2.2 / 1.94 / 2.06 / 2.07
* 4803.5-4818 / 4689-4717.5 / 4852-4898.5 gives -0.9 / 1.87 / 2.11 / 2.06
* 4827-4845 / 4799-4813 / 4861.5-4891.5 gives 0.4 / 2.06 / 2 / 2.04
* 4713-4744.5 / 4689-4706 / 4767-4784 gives -2.2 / 1.81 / 2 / 1.96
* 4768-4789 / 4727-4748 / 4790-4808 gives 1.2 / 2.09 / 1.97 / 2.1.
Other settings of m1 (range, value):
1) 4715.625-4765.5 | 2.06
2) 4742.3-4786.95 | 2.04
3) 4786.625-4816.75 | 2.11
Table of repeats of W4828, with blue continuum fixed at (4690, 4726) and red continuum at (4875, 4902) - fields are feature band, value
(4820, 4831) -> -0.1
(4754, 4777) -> -1.5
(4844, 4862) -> -0.2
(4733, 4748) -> -1.7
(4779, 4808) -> -1.2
